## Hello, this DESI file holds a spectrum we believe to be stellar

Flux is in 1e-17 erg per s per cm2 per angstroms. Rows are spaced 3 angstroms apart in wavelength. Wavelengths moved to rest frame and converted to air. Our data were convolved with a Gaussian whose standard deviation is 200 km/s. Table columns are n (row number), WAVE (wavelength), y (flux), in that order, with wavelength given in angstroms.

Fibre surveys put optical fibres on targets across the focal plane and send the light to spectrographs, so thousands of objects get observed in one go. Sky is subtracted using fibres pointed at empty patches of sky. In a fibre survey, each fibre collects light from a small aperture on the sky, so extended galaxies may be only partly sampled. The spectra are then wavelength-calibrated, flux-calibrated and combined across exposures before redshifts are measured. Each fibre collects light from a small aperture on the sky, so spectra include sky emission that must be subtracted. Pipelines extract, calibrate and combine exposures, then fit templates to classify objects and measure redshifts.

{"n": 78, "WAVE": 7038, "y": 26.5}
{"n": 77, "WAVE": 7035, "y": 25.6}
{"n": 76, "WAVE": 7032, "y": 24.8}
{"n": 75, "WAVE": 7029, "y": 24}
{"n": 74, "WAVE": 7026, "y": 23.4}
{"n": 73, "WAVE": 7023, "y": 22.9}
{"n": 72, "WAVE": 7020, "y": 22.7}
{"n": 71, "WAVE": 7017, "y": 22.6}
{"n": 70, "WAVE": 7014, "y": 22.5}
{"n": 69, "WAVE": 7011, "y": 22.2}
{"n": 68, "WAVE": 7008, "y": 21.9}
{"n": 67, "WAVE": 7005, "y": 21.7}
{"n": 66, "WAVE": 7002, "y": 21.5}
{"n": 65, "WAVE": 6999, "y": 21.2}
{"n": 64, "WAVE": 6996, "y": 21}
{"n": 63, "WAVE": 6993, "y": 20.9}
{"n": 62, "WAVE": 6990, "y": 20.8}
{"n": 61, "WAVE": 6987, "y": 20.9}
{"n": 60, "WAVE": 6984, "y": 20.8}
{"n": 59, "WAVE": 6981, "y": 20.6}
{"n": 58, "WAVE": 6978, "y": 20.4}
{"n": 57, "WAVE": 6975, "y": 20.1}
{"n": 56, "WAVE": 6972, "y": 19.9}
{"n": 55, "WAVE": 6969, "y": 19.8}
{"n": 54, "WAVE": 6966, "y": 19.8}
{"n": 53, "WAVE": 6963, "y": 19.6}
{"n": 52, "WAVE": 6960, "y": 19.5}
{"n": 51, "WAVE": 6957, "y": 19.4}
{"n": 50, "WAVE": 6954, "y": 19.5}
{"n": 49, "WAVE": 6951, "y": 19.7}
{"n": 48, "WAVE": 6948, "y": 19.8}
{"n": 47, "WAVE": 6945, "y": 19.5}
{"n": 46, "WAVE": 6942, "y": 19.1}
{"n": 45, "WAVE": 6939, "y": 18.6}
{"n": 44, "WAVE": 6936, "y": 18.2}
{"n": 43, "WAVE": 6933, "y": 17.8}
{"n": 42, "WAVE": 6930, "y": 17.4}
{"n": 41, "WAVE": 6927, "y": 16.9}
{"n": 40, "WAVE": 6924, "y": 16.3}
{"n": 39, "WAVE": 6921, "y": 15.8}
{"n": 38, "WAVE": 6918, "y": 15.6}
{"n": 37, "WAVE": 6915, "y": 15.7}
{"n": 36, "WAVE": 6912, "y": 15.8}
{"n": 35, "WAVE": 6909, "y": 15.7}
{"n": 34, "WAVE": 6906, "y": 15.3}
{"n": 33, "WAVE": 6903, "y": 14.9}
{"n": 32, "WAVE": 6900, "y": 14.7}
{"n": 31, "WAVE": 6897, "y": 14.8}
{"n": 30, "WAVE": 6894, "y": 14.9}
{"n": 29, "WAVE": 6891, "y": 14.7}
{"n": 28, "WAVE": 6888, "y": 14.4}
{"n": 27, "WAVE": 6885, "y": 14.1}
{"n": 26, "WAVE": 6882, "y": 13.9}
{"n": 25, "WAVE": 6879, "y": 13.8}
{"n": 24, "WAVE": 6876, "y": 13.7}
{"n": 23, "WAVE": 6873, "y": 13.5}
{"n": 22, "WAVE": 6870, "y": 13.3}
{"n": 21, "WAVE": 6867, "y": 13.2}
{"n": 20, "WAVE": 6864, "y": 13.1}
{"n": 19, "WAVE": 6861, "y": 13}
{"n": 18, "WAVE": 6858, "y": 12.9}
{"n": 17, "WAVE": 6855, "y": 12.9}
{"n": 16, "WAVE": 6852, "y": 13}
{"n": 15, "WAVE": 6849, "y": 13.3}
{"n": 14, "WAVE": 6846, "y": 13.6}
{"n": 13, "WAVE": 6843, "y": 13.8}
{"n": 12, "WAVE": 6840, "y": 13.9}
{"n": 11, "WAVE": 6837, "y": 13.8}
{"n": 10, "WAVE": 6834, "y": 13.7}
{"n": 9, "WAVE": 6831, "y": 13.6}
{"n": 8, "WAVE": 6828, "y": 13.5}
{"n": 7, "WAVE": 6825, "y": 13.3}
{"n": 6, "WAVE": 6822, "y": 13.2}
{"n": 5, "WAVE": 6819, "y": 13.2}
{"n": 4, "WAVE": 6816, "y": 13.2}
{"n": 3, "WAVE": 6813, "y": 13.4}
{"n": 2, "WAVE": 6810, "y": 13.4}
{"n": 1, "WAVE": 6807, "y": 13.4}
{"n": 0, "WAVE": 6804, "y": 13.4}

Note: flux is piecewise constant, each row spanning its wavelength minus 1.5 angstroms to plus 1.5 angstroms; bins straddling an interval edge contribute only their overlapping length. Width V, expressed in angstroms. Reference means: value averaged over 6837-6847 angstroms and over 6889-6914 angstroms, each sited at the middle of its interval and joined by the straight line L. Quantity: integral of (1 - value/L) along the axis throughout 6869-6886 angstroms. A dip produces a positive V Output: 0.99 angstroms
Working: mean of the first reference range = 13.8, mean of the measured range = 13.7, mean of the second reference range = 15.1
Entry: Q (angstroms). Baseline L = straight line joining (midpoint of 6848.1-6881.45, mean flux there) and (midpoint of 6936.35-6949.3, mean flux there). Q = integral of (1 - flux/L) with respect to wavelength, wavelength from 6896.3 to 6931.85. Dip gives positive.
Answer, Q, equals 2.51 angstroms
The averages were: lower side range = 13.3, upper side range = 19.1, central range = 15.8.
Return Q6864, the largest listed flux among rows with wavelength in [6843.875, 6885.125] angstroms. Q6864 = 14.1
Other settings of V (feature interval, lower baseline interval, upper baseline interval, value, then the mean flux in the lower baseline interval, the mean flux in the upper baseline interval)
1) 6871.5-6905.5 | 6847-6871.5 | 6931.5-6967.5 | 1.7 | 13.1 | 19.2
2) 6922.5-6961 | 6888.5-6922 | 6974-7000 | -1.9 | 15.2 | 20.7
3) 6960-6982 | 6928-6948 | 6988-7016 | 0.1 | 18.5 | 21.5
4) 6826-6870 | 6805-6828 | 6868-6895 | 0.9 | 13.3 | 14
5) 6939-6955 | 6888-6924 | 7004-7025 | -1.3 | 15.3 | 22.4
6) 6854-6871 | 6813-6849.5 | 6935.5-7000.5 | 2.2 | 13.5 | 20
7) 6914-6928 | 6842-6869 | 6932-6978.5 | 1.0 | 13.2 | 19.4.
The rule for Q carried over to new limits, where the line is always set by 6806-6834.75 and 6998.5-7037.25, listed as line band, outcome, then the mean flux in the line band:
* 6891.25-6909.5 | 2.40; 15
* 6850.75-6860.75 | 1.43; 12.9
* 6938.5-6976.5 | 0.83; 19.6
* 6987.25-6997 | 0.37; 20.9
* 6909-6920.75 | 1.47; 15.7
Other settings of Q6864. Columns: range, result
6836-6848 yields 13.9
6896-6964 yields 19.8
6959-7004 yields 21.5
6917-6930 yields 17.4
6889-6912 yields 15.8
